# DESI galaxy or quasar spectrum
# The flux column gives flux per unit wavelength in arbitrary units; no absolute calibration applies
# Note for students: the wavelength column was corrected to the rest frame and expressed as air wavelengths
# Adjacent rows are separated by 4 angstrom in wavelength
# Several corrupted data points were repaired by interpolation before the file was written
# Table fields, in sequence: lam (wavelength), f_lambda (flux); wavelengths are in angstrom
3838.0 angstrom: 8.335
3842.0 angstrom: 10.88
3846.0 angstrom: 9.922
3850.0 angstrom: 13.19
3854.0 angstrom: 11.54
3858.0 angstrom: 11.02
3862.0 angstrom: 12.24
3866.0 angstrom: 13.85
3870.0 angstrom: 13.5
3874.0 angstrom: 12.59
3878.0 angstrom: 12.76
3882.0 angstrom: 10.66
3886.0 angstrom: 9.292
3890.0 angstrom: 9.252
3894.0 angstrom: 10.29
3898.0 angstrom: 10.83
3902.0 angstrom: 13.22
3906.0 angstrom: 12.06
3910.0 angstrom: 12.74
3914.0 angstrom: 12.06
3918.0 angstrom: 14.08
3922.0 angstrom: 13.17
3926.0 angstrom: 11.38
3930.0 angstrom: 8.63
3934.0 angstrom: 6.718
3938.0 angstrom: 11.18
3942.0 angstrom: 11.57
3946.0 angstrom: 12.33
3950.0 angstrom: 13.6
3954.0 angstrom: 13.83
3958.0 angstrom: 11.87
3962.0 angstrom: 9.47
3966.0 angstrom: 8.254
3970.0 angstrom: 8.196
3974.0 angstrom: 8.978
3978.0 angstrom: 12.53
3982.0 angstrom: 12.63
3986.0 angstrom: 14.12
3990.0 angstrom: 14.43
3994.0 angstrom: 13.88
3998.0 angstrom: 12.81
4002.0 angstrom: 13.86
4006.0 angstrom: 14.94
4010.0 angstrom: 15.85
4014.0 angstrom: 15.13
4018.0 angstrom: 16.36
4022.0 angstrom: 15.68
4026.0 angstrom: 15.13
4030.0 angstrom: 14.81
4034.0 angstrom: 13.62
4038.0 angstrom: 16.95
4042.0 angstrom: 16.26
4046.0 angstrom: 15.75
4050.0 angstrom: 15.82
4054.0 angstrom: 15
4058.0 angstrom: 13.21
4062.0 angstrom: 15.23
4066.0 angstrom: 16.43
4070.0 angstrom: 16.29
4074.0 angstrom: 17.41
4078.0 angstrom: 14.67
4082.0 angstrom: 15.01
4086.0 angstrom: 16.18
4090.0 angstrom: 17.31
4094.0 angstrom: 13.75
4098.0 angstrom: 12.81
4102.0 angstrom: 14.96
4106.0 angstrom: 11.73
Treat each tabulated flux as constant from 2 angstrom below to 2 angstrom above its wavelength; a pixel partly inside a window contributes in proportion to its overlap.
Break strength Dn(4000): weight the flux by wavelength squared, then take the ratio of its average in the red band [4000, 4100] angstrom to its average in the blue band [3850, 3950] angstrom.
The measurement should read 1.4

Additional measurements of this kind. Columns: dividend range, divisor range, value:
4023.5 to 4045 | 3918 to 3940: 1.54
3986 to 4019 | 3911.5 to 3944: 1.36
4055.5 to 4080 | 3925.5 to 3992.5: 1.47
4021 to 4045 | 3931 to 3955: 1.42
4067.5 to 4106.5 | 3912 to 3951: 1.43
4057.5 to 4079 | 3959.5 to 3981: 1.71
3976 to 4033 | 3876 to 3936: 1.36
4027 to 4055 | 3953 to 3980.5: 1.55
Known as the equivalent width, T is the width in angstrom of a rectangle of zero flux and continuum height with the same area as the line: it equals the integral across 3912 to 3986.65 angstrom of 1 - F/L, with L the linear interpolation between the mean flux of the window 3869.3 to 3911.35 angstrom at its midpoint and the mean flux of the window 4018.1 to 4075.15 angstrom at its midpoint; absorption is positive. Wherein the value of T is 10.0 angstrom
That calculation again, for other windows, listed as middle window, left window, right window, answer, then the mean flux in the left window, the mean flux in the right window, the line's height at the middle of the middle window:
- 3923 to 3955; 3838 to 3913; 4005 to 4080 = 4.8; 11.6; 15.5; 13.1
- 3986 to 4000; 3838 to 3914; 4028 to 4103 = 0.1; 11.6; 15.3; 13.9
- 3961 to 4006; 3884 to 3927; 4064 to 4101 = 5.0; 11.7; 15.5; 13.4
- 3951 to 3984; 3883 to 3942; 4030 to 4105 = 4.6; 11.1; 15.3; 12.6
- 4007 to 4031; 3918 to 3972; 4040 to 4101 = -3.5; 10.9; 15.4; 13.6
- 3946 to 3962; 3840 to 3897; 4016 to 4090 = 1.0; 11.5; 15.6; 13.4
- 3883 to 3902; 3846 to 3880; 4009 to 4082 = 3.9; 12.4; 15.5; 12.9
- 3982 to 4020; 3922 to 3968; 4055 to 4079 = -4.2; 10.9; 15.6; 13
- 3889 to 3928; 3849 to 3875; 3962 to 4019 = 2.0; 12.5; 12.8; 12.6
